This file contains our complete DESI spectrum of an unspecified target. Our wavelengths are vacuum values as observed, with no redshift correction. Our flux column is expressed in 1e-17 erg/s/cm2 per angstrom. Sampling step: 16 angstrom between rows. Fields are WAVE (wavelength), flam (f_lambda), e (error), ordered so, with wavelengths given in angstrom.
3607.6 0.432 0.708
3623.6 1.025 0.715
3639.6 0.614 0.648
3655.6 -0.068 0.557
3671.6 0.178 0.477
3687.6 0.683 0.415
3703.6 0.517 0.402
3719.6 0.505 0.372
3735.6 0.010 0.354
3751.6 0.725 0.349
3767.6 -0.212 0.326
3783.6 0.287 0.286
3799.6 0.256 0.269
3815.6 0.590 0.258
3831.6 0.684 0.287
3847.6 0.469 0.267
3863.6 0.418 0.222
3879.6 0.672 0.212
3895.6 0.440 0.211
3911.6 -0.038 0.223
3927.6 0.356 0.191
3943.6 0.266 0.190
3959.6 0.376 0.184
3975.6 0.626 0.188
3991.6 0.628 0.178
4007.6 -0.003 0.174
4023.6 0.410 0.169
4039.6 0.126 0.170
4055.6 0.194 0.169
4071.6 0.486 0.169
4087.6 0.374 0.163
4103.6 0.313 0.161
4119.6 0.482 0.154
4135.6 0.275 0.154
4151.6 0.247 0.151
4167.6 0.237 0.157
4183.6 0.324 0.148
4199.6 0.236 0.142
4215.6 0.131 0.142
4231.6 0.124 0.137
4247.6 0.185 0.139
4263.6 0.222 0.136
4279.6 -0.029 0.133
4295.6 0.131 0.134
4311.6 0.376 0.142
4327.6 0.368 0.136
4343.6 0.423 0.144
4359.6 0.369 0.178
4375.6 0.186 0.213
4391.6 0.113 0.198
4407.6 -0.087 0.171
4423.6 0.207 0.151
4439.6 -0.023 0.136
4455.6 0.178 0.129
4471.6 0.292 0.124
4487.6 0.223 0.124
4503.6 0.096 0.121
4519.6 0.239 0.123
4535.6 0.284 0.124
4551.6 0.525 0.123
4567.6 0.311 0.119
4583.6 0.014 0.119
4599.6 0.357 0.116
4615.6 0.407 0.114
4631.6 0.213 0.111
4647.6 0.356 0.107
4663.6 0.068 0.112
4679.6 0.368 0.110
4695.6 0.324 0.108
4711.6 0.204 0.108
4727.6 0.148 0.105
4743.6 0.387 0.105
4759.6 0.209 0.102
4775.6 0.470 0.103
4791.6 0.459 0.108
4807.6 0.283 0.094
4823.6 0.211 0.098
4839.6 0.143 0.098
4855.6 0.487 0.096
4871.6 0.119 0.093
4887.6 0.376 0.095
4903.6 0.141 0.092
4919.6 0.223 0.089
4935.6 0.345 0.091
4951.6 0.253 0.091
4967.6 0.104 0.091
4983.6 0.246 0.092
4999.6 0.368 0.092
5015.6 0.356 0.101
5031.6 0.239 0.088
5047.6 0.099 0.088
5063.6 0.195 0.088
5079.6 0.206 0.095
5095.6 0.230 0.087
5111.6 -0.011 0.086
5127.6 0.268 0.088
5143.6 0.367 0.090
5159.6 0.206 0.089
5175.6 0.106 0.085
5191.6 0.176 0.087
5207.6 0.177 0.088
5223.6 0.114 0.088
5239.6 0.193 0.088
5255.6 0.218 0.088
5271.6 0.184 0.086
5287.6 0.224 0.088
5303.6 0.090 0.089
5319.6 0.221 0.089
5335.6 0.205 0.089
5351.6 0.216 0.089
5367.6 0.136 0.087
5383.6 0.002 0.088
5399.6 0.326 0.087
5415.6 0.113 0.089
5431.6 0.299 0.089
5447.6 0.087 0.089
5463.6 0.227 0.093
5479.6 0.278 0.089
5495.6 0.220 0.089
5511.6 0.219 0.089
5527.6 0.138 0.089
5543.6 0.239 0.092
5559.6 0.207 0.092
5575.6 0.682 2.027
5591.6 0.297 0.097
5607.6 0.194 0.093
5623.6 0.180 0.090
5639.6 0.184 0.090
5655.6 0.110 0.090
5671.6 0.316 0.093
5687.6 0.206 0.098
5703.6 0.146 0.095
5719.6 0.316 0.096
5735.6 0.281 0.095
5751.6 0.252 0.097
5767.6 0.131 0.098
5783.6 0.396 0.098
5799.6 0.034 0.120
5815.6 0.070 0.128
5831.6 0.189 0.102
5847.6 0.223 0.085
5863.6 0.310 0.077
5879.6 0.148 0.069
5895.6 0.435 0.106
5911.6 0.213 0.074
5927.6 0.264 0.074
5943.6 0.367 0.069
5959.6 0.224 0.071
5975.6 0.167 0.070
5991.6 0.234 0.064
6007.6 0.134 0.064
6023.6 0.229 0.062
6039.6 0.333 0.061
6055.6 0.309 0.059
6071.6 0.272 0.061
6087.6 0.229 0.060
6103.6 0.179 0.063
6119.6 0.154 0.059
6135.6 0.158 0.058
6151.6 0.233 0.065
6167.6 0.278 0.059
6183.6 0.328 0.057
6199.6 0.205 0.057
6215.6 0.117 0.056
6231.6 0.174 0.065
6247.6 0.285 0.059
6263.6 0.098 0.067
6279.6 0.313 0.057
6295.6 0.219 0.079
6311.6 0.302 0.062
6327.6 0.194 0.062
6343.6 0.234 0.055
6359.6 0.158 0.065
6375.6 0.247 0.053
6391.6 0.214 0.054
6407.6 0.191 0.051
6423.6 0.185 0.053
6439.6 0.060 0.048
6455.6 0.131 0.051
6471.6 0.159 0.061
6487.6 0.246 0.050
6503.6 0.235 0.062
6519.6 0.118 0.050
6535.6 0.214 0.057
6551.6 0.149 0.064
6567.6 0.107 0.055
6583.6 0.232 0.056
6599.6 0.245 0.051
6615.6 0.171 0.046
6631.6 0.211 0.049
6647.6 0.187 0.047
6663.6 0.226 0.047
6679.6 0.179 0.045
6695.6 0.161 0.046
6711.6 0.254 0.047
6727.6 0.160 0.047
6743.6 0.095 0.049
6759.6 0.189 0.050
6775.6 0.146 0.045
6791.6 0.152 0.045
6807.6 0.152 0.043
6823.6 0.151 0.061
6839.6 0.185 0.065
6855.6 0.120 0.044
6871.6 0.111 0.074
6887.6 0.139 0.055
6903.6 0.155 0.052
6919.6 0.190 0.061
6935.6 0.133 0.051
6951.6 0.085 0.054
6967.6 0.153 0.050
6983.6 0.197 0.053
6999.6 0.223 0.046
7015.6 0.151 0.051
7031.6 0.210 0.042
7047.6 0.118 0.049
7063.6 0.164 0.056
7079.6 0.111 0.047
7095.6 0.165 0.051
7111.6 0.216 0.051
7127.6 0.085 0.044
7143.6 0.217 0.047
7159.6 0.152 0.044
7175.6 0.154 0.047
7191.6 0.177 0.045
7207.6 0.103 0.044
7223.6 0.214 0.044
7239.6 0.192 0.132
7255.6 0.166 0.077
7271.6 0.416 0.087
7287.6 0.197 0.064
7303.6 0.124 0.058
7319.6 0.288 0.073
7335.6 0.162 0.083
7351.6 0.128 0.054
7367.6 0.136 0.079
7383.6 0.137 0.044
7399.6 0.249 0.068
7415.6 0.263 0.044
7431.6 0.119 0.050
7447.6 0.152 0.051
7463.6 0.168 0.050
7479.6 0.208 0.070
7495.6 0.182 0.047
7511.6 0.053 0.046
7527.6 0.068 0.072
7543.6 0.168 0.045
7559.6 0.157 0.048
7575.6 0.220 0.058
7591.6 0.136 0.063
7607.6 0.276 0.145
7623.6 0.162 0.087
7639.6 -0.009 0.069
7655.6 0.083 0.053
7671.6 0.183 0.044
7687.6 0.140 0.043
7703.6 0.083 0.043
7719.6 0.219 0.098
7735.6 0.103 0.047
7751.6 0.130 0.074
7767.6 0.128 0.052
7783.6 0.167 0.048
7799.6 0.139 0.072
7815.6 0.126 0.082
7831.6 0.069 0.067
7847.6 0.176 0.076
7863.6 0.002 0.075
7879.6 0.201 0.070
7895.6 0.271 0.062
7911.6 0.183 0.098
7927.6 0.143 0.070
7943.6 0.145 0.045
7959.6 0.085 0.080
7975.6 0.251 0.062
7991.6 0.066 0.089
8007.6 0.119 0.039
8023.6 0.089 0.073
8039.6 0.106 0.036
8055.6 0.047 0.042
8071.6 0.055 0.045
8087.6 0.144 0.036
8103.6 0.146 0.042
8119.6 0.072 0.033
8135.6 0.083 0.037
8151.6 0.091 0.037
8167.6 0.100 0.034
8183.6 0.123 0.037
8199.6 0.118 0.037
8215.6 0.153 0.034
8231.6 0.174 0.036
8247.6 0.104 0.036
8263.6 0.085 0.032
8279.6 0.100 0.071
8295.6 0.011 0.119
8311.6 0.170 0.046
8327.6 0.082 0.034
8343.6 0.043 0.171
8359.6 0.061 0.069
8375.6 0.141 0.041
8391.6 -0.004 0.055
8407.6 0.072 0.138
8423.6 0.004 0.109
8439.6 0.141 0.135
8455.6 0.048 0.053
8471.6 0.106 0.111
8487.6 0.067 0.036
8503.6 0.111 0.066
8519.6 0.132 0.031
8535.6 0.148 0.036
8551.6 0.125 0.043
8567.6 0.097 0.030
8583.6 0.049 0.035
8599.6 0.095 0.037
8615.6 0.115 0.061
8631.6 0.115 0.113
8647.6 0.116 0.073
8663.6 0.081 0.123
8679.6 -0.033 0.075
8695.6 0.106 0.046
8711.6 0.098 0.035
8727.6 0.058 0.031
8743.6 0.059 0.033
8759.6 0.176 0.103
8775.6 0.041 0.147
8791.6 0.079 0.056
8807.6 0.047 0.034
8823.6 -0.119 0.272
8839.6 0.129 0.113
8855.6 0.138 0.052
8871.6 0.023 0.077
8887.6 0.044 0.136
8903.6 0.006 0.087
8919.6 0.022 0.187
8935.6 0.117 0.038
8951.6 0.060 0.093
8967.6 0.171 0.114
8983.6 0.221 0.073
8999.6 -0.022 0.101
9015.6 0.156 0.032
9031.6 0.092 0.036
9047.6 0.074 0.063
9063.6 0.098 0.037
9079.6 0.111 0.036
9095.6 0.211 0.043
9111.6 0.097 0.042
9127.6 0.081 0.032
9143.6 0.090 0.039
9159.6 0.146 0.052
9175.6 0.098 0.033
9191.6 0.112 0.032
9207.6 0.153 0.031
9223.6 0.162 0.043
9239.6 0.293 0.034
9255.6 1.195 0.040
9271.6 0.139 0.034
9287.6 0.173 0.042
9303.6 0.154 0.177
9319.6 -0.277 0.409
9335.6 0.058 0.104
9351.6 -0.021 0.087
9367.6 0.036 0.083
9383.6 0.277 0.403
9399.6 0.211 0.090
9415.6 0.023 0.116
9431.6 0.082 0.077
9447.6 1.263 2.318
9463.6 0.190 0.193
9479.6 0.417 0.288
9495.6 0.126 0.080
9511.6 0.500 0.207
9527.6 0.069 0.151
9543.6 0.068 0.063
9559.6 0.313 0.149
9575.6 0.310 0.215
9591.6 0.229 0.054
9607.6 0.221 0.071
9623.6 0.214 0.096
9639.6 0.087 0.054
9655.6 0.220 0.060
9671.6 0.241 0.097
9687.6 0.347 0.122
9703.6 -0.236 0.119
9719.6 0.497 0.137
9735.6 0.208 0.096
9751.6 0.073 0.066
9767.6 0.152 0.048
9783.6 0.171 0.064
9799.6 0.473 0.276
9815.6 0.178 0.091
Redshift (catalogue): 1.481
